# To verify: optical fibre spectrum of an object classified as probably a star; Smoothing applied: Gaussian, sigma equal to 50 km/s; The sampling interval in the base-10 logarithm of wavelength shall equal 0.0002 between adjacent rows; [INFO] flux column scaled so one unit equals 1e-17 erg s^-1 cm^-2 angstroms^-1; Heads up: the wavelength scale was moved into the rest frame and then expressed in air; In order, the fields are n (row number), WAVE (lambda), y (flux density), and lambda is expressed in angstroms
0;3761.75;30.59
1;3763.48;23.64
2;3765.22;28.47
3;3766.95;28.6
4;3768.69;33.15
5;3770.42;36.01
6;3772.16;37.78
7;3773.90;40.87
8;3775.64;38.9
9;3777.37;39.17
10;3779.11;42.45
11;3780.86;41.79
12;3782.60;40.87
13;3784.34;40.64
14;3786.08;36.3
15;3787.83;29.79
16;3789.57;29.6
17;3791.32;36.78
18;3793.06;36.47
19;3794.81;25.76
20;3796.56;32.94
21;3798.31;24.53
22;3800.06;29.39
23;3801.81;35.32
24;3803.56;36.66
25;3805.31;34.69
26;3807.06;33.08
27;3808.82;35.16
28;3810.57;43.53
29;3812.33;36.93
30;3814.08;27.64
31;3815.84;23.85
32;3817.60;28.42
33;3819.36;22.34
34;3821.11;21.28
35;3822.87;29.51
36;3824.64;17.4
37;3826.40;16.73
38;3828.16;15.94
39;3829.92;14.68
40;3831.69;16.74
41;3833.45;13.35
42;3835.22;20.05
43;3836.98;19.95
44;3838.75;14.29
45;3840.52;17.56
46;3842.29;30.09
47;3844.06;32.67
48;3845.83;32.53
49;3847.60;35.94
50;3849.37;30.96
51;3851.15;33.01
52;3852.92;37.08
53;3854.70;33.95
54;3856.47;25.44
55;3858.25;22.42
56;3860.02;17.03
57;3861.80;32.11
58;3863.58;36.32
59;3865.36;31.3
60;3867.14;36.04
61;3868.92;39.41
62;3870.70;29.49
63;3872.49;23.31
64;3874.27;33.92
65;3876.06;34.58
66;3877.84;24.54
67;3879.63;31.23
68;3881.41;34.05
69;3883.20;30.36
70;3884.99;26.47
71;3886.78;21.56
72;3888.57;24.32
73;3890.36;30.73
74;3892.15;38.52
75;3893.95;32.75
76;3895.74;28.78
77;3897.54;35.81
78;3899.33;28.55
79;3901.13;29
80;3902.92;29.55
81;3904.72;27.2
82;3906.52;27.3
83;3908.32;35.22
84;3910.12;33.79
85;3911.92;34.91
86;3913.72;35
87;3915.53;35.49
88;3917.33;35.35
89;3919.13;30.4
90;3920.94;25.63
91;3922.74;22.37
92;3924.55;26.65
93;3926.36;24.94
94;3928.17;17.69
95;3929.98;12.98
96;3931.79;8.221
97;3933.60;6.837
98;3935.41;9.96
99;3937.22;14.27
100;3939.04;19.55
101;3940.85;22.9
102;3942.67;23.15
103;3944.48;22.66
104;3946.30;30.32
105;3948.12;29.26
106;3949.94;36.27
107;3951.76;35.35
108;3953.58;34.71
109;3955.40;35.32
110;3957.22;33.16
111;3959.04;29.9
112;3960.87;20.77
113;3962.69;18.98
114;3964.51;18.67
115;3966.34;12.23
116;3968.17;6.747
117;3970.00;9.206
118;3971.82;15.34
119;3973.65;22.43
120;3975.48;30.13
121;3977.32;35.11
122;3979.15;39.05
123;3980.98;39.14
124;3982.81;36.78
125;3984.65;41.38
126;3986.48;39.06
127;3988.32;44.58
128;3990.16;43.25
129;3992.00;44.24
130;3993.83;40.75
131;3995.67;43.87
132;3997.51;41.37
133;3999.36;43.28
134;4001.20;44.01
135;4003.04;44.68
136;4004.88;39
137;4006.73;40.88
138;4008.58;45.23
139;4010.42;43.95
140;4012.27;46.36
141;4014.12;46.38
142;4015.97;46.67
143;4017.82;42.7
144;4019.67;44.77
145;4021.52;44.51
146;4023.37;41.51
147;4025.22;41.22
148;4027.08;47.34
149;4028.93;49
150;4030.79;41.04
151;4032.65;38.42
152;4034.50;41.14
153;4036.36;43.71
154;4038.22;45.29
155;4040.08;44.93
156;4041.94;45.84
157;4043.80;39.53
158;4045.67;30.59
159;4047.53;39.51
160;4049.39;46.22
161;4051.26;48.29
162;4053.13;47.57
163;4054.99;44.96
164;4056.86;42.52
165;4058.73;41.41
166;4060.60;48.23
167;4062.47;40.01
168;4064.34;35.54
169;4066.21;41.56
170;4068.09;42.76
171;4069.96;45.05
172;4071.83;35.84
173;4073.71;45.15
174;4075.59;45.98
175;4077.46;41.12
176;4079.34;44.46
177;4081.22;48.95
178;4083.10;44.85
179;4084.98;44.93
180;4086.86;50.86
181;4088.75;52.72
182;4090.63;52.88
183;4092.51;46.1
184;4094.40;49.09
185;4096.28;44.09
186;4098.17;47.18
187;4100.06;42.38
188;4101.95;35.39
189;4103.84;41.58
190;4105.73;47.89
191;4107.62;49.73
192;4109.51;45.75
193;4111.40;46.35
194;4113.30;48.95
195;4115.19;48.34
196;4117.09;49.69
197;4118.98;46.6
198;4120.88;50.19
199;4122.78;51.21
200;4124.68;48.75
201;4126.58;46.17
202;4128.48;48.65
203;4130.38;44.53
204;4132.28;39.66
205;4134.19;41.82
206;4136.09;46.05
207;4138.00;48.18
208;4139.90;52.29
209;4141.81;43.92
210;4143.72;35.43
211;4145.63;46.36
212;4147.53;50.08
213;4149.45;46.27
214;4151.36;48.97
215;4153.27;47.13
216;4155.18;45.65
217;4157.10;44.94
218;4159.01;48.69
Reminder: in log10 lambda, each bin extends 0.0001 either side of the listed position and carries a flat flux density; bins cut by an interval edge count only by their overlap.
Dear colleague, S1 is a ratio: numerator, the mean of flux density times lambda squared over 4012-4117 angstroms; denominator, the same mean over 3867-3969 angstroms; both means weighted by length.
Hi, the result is 1.78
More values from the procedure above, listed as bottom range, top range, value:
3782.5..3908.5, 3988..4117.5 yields 1.69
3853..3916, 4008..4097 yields 1.57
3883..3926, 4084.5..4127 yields 1.73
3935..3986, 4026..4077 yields 1.72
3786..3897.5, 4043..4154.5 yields 1.79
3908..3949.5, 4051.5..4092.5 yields 1.99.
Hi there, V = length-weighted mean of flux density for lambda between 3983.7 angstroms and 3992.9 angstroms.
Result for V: 42.4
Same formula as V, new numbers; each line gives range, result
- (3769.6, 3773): 36.9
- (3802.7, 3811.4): 36.6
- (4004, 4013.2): 43.1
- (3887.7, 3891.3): 27.7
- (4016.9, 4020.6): 43.8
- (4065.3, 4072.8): 41.3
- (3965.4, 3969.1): 9.52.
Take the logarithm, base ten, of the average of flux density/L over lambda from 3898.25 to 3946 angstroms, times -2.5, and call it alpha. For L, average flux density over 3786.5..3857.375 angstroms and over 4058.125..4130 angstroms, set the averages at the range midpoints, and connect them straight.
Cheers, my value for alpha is 0.35 mag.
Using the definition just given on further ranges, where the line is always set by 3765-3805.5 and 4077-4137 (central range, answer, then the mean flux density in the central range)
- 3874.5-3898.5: 0.26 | 30.4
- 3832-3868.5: 0.33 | 27.6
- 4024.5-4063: 0.03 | 43.2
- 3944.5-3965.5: 0.38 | 29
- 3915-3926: 0.35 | 28.9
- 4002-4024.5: -0.02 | 43.9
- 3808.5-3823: 0.21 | 29.7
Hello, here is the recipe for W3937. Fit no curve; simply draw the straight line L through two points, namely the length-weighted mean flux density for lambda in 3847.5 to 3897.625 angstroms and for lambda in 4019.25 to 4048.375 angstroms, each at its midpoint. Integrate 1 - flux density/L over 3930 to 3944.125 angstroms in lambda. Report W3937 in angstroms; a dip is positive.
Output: 8.1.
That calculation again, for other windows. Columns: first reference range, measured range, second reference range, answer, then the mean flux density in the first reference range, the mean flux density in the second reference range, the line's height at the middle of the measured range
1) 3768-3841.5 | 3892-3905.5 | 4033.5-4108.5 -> 1.50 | 29.7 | 44.1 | 34.8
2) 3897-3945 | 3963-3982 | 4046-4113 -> 5.32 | 24.9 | 44.7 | 31.4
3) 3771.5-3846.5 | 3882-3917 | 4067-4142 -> 3.80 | 29.6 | 46.2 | 34.7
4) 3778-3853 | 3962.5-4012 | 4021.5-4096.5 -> 6.51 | 29.1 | 44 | 39.6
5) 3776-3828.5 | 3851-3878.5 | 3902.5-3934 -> -1.73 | 31.7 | 26.3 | 28.8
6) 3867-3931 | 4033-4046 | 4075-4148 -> -0.41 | 29.5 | 46.4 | 40.7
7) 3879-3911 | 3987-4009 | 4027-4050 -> -2.22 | 30.3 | 42.3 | 38.9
